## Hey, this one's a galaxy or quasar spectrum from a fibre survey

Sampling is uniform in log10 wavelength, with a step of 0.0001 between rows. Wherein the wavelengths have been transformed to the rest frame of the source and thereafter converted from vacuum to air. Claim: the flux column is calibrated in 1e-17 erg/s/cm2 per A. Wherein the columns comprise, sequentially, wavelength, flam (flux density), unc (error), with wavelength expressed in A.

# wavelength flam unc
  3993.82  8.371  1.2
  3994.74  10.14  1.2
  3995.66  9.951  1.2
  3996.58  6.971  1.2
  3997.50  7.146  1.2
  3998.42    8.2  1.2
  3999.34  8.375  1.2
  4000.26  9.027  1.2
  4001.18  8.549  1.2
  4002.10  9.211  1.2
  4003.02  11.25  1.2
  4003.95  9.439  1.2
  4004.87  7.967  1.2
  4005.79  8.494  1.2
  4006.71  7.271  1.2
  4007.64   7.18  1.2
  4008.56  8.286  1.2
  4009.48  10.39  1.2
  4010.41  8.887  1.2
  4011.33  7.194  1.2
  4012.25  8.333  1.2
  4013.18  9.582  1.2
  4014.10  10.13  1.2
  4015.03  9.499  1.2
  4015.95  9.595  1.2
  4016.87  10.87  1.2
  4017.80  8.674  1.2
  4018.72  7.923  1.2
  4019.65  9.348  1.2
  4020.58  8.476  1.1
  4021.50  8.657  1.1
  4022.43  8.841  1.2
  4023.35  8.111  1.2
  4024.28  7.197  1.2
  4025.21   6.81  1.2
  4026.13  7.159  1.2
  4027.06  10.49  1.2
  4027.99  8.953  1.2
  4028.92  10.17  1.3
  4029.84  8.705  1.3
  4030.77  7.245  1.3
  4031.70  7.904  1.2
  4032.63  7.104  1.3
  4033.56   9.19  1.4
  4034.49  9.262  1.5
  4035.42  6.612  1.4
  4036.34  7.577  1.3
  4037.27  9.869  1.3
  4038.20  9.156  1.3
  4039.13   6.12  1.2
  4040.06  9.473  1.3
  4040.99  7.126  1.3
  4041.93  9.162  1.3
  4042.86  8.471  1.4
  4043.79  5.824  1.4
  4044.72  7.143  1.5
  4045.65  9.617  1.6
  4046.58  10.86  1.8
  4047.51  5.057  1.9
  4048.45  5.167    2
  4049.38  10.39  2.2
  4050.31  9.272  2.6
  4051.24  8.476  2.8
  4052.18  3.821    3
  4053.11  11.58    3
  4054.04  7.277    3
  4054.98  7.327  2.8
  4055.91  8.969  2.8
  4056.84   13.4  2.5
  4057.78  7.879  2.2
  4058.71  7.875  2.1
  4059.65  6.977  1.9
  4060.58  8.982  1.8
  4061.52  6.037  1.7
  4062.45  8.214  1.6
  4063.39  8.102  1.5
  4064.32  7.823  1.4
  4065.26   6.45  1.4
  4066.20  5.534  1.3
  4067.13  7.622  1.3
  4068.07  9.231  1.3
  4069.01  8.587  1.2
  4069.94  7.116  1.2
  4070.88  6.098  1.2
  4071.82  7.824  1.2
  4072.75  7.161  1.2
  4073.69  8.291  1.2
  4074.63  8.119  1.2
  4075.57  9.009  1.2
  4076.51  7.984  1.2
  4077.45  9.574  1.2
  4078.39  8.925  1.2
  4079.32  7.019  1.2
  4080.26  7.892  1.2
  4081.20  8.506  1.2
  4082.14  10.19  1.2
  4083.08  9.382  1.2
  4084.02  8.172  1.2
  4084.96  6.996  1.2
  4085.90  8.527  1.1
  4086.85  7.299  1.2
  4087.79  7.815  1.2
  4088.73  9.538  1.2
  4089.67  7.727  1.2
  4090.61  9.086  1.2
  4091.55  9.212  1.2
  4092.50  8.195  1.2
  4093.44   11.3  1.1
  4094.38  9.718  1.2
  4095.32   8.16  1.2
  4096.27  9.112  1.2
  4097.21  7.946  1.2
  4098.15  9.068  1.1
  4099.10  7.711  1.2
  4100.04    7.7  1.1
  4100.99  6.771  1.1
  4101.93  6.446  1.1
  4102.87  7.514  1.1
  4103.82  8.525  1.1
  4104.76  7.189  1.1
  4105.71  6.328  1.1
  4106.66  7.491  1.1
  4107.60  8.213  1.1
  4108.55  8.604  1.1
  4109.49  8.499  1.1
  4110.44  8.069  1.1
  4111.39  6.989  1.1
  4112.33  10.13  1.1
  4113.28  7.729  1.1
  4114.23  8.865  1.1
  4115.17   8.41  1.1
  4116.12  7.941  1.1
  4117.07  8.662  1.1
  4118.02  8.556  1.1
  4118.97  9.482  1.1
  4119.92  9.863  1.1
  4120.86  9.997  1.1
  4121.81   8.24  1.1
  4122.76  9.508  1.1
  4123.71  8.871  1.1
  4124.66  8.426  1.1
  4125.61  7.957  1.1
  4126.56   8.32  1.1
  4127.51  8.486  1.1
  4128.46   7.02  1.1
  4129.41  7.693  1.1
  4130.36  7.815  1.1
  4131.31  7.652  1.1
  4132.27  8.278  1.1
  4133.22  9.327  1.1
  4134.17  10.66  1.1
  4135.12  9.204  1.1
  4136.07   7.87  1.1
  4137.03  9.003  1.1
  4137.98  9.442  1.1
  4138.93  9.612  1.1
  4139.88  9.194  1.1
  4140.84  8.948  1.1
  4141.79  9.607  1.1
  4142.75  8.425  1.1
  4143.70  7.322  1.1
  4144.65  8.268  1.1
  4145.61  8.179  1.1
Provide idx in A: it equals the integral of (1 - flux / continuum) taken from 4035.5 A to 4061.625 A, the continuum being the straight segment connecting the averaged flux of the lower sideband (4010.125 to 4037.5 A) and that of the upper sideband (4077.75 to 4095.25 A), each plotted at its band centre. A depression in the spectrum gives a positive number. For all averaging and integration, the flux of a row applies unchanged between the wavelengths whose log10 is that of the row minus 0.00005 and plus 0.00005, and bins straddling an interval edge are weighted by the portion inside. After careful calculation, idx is 1.3 A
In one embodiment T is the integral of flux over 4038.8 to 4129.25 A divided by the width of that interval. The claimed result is 8.2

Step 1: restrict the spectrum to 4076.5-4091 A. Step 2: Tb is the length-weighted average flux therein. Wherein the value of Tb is 8.43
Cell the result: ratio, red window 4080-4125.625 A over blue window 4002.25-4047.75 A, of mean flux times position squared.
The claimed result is 1.0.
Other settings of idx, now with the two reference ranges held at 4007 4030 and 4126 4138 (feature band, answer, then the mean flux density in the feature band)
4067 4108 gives 1.9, 8.19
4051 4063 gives 0.6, 8.21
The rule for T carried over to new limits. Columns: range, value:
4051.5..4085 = 8.07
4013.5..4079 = 8.25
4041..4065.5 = 8.08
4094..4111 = 7.93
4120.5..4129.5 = 8.46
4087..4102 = 8.5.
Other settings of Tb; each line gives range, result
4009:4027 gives 8.76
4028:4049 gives 8.07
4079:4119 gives 8.28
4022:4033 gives 8.23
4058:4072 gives 7.5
